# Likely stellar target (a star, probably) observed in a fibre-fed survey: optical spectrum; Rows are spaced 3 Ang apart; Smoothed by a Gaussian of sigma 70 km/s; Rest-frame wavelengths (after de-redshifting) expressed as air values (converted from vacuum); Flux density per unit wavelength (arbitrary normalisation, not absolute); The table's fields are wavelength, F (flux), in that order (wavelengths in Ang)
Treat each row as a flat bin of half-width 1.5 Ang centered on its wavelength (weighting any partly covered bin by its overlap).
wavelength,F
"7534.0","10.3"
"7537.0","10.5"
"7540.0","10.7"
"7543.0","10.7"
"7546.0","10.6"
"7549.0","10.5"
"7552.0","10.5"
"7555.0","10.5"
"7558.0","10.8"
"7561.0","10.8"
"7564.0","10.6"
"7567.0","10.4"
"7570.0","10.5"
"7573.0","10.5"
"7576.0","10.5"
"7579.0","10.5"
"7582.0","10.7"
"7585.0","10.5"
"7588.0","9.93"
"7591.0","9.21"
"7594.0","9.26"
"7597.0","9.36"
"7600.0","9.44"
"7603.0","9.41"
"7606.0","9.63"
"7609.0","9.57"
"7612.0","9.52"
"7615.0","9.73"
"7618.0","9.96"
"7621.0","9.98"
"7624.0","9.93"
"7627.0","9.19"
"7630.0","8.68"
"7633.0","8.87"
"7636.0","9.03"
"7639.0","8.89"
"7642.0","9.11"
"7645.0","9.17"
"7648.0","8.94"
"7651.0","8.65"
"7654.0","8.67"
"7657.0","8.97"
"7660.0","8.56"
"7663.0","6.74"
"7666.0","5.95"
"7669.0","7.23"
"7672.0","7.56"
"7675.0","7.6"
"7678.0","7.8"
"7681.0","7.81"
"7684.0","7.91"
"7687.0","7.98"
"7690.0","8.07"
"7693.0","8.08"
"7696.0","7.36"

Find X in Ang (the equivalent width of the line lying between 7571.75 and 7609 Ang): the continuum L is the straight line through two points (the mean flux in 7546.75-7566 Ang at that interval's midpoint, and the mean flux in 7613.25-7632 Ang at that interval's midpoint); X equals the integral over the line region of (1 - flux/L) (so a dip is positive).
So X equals 0.7 Ang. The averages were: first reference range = 10.6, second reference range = 9.56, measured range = 9.89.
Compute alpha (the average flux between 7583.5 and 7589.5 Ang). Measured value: 10.2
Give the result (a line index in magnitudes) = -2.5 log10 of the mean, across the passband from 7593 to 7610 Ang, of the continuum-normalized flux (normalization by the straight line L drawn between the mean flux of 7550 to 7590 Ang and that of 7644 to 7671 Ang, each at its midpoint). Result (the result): 0.02 mag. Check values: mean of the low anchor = 10.5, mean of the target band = 9.45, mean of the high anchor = 8.07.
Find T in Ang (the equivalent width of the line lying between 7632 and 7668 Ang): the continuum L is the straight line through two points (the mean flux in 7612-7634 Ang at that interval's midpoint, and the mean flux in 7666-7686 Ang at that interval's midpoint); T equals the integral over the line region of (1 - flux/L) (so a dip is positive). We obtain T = 0.3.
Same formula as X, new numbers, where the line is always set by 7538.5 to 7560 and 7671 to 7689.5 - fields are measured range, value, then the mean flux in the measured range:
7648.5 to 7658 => -0.4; 8.77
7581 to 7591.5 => -0.3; 10.1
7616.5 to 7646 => -1.4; 9.28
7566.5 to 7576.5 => -0.3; 10.5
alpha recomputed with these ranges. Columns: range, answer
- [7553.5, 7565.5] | 10.7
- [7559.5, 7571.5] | 10.6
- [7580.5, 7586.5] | 10.6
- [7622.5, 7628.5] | 9.56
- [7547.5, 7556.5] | 10.5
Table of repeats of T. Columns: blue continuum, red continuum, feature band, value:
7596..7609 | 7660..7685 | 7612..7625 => -1.2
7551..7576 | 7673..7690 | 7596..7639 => -0.5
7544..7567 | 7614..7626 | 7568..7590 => -0.2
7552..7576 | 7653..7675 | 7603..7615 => -0.4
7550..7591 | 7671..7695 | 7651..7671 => 1.5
